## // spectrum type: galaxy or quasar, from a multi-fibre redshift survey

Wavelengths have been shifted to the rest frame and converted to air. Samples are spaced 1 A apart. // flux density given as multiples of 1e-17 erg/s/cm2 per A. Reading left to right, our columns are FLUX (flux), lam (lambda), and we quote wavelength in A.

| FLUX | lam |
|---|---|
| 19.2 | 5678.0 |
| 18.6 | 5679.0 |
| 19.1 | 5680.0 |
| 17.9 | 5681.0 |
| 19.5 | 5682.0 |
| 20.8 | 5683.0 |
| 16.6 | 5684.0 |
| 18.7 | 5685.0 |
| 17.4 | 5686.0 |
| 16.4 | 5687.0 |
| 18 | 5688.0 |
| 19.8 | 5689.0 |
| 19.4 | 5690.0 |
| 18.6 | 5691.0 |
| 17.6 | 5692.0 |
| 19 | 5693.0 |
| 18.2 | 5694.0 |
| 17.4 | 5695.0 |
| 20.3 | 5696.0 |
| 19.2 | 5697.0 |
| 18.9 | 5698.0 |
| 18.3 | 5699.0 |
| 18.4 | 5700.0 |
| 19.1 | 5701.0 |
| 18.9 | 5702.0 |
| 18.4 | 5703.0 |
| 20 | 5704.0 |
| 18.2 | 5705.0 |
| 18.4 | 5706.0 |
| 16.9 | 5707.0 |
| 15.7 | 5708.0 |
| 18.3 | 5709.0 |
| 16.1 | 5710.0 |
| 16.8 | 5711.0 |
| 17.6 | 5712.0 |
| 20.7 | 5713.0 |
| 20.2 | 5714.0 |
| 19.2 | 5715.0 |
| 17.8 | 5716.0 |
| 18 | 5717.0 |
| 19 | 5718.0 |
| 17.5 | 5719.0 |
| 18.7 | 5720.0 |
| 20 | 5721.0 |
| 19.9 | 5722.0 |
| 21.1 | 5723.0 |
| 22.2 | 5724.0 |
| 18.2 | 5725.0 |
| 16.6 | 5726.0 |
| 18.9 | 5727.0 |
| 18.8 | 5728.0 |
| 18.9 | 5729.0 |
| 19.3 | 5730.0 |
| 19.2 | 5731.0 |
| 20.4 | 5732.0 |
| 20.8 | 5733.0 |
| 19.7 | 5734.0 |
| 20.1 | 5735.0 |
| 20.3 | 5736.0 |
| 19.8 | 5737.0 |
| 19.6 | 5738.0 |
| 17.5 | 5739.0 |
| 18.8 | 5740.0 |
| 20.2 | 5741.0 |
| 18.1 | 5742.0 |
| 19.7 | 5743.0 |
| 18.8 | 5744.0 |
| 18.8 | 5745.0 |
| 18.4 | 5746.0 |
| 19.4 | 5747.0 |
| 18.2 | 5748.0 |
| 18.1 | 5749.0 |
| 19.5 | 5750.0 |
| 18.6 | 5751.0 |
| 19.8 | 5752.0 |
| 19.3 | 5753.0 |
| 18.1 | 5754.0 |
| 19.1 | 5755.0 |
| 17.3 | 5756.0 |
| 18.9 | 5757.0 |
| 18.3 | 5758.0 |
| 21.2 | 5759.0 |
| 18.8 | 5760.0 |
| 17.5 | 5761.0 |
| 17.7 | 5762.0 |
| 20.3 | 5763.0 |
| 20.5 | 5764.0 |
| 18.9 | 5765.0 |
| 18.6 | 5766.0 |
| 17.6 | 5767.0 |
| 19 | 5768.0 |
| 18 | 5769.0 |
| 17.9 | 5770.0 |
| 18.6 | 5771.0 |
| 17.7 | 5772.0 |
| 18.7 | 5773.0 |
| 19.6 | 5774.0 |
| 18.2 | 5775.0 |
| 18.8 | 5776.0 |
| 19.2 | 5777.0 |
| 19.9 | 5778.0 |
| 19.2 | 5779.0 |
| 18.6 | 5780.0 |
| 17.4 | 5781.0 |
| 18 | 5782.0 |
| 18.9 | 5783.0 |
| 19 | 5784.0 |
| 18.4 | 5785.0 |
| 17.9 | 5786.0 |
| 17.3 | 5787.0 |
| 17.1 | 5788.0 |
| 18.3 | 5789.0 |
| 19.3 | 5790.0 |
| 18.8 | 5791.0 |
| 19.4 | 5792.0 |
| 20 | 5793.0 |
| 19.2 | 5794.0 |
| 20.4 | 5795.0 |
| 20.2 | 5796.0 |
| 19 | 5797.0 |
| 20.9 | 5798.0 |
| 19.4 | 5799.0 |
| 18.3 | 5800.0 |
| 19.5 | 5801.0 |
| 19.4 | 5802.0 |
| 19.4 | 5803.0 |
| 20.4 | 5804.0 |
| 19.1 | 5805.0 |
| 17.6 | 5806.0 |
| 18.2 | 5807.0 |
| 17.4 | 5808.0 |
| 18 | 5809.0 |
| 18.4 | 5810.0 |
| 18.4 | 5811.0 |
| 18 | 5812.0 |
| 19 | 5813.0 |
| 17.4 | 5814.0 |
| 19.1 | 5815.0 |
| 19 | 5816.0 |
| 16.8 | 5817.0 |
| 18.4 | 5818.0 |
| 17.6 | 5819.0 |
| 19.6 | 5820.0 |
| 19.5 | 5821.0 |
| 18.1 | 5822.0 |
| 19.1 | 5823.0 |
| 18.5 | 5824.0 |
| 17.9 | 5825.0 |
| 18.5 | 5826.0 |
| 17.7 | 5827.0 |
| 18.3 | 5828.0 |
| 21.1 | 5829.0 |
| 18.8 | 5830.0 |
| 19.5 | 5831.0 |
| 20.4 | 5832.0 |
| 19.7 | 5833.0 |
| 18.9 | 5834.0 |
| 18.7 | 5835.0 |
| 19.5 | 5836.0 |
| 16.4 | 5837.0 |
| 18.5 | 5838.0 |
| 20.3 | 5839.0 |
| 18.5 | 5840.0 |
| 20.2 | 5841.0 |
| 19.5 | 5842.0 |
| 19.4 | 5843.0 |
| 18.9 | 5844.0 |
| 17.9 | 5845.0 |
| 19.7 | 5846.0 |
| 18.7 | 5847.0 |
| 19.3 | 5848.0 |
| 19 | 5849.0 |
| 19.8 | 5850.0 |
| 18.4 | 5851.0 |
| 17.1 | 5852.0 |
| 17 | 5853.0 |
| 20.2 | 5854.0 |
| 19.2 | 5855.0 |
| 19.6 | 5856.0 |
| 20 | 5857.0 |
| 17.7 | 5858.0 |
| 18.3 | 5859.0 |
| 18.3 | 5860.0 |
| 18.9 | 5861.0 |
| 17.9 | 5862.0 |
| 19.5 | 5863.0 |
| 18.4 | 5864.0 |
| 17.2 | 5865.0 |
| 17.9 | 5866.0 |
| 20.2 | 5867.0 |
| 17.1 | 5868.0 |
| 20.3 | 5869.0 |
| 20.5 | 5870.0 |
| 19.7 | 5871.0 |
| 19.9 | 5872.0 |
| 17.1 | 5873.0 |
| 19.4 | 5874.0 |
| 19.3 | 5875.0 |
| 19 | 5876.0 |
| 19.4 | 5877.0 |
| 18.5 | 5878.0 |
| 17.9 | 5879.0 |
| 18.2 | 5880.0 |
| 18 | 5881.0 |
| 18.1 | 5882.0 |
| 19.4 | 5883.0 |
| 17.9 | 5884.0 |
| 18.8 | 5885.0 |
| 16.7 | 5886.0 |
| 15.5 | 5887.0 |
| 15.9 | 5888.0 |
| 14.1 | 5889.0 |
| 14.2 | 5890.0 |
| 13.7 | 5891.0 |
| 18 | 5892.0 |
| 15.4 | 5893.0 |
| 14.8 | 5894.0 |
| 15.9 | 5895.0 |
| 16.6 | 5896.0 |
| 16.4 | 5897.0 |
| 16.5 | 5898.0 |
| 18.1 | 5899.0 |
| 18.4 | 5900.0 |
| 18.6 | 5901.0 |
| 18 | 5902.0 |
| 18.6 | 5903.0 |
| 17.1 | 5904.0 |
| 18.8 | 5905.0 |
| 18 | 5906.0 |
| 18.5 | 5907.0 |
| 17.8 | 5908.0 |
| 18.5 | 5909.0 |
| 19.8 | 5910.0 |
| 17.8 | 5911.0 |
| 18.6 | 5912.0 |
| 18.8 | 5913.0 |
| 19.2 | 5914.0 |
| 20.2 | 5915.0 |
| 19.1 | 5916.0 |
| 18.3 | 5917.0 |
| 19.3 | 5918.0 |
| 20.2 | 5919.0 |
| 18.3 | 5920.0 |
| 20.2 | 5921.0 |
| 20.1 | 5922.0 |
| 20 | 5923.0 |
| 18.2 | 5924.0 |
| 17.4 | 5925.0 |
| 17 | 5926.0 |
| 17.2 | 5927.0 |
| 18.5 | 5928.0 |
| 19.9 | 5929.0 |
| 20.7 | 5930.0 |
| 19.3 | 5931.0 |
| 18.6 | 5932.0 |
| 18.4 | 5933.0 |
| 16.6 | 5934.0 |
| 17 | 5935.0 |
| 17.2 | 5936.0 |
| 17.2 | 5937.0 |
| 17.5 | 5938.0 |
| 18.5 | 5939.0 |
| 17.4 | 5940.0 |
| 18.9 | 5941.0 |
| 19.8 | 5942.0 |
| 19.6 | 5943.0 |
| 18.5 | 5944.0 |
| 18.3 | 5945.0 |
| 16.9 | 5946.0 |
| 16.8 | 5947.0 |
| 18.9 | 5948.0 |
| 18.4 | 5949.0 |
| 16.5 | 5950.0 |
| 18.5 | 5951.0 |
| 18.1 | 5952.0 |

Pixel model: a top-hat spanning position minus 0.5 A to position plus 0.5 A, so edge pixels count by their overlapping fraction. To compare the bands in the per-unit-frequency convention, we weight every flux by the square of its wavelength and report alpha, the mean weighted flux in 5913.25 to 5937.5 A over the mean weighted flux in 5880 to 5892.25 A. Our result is 1.13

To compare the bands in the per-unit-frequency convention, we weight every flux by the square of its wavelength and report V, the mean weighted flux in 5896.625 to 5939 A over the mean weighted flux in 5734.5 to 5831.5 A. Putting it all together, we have 1.0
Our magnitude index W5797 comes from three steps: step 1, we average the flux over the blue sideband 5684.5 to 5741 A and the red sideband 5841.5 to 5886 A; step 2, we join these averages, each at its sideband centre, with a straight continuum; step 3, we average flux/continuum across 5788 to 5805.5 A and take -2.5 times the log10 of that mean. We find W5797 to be -0.04 mag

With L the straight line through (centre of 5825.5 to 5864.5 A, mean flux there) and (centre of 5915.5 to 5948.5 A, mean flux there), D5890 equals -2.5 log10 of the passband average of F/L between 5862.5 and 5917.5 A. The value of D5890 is 0.04 mag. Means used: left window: 18.9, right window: 18.5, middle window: 18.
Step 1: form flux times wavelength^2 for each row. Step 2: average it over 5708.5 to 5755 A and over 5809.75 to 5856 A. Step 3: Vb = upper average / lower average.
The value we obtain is 1.02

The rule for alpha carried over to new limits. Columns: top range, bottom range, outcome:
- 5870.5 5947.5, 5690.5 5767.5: 1.02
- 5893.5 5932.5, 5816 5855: 1.00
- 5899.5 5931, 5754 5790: 1.06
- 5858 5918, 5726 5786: 1.00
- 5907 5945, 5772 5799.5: 1.03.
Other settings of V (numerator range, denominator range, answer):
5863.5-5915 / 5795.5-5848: 0.97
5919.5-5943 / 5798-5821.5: 1.03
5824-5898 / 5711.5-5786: 1.00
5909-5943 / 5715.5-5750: 1.04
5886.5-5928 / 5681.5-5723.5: 1.03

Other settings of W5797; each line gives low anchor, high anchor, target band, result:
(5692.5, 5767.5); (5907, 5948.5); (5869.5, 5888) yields 0.011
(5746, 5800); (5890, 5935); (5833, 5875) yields -0.027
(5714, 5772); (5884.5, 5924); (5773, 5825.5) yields -0.010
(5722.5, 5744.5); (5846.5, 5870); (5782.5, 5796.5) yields 0.013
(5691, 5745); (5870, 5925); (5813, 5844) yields -0.028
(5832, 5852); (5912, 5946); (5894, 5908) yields 0.071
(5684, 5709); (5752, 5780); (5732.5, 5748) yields -0.039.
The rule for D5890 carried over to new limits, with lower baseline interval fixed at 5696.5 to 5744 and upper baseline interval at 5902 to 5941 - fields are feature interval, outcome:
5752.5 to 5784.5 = 0.01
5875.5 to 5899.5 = 0.10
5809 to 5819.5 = 0.03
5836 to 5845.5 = -0.01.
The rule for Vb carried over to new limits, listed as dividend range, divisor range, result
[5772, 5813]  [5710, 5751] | 1.01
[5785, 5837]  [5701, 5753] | 1.02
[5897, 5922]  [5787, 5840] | 1.02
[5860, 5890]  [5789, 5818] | 0.99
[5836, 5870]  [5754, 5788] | 1.04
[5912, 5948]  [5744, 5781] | 1.05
